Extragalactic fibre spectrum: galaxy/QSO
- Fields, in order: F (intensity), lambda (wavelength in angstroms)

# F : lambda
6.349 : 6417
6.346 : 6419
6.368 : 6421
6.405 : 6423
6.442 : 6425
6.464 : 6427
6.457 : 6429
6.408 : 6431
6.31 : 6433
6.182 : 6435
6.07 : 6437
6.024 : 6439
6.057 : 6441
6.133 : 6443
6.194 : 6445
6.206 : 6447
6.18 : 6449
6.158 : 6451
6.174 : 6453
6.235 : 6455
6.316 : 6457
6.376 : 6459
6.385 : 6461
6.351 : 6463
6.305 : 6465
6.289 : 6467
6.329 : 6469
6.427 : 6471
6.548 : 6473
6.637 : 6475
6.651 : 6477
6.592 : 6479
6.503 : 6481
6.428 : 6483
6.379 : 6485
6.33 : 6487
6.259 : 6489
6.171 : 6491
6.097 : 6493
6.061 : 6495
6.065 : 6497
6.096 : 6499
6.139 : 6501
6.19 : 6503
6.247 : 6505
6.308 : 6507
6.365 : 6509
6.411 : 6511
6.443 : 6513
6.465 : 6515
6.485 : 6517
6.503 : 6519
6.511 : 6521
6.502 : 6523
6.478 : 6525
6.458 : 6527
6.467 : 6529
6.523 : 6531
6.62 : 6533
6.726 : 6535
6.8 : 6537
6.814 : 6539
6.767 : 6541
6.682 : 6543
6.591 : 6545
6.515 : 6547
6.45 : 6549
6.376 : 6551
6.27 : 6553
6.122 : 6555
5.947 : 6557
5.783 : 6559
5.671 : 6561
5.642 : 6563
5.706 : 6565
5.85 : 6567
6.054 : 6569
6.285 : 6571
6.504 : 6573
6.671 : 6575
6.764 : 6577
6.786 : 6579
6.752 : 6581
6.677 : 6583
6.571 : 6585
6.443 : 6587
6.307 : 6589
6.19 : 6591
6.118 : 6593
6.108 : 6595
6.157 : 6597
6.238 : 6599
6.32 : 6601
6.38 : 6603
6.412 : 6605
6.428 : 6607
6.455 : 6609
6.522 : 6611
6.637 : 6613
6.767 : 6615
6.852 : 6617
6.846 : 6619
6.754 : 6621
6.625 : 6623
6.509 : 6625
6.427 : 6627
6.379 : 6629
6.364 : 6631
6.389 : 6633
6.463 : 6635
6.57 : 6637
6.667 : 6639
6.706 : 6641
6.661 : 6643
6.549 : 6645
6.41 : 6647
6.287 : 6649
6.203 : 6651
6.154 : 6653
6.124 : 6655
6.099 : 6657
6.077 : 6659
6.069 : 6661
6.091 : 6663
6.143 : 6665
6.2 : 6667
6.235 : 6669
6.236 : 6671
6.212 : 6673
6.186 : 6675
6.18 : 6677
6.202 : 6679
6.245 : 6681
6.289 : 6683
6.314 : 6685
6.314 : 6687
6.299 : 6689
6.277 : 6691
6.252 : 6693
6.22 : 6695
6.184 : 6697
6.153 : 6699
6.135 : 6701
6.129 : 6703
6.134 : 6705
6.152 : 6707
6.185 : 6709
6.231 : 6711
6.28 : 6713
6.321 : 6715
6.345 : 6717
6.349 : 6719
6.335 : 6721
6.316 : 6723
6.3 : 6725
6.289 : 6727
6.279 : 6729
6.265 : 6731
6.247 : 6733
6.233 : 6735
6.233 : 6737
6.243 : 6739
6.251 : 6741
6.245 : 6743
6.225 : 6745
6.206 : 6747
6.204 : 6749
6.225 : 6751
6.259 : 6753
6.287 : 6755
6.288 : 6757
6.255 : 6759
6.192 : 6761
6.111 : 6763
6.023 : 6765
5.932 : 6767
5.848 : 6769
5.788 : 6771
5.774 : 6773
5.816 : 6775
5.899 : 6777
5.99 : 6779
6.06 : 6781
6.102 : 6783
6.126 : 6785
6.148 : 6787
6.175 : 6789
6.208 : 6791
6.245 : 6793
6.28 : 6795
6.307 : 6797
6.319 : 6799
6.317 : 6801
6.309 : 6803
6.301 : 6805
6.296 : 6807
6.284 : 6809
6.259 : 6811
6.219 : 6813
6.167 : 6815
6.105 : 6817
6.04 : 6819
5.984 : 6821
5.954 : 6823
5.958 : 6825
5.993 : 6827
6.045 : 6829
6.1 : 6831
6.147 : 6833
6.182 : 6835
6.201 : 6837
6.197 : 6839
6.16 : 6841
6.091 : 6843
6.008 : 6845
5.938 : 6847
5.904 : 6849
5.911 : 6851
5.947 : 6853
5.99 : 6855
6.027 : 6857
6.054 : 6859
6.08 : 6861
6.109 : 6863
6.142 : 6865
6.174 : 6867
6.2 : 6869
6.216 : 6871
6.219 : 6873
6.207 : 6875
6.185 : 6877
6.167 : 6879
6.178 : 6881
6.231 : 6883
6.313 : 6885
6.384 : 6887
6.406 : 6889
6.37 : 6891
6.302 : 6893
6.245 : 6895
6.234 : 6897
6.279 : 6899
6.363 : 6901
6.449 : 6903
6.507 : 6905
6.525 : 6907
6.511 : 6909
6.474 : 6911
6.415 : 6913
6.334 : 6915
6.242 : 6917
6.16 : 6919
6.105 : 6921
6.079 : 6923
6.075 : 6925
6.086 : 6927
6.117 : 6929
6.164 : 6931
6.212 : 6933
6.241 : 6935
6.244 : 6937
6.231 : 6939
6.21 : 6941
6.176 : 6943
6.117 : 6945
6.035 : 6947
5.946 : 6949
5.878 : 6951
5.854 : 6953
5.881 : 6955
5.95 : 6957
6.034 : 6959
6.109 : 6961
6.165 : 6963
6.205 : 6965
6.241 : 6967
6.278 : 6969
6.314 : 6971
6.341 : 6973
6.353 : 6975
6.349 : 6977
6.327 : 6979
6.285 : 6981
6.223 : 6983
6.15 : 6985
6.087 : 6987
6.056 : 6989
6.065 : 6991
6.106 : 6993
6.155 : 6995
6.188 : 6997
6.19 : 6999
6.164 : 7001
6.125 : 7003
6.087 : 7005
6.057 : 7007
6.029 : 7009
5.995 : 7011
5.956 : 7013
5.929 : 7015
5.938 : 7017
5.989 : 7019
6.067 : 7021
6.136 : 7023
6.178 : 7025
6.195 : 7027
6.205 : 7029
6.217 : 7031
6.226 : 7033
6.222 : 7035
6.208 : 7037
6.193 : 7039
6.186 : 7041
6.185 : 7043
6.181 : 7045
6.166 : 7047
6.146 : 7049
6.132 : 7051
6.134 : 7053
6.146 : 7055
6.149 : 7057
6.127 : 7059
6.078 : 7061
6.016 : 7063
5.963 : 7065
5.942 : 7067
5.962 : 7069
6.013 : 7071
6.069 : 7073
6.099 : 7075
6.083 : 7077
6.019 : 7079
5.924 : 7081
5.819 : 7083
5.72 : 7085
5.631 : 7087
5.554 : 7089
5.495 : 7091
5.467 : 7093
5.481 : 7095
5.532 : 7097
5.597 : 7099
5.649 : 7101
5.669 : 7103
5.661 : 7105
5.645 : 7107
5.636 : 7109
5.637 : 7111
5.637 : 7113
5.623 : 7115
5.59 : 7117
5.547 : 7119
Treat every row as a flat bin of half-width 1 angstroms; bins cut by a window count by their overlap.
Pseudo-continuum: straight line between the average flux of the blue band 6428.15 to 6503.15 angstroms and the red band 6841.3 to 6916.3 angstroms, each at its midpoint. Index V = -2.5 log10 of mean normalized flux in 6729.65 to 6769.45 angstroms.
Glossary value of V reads 0.01 mag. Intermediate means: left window 6.28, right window 6.22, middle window 6.19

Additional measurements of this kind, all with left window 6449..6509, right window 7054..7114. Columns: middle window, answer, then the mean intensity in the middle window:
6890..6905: -0.06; 6.33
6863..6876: -0.04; 6.19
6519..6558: -0.04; 6.51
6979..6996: -0.05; 6.15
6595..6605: -0.01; 6.27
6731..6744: -0.03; 6.24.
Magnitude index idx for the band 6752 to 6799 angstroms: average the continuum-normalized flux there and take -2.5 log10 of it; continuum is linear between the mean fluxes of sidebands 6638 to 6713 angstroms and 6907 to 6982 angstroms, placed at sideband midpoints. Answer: 0.023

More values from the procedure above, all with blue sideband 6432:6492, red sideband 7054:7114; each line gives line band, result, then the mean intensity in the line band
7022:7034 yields -0.060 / 6.19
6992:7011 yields -0.043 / 6.12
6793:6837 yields -0.026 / 6.17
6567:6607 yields -0.032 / 6.39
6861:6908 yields -0.054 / 6.27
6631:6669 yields -0.029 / 6.32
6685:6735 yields -0.025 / 6.25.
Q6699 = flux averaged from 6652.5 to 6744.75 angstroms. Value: 6.22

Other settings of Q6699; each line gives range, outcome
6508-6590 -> 6.41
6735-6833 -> 6.14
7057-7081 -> 6.03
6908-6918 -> 6.4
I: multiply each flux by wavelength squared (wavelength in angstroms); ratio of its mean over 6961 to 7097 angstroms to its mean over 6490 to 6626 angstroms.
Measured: 1.09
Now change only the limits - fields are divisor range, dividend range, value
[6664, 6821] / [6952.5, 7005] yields 1.07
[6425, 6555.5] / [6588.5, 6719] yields 1.04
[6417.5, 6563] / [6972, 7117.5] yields 1.11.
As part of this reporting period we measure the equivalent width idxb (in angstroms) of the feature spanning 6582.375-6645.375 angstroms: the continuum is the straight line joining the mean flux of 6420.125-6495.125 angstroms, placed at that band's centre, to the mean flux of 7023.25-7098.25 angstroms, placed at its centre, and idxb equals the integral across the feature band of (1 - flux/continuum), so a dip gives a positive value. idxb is -2.5 angstroms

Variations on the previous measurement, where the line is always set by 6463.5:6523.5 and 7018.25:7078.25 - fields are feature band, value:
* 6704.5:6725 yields 0.0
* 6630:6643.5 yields -0.5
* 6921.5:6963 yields 0.5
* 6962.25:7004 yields -0.4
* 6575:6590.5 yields -0.7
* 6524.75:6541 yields -0.7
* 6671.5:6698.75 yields 0.1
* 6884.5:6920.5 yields -1.0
